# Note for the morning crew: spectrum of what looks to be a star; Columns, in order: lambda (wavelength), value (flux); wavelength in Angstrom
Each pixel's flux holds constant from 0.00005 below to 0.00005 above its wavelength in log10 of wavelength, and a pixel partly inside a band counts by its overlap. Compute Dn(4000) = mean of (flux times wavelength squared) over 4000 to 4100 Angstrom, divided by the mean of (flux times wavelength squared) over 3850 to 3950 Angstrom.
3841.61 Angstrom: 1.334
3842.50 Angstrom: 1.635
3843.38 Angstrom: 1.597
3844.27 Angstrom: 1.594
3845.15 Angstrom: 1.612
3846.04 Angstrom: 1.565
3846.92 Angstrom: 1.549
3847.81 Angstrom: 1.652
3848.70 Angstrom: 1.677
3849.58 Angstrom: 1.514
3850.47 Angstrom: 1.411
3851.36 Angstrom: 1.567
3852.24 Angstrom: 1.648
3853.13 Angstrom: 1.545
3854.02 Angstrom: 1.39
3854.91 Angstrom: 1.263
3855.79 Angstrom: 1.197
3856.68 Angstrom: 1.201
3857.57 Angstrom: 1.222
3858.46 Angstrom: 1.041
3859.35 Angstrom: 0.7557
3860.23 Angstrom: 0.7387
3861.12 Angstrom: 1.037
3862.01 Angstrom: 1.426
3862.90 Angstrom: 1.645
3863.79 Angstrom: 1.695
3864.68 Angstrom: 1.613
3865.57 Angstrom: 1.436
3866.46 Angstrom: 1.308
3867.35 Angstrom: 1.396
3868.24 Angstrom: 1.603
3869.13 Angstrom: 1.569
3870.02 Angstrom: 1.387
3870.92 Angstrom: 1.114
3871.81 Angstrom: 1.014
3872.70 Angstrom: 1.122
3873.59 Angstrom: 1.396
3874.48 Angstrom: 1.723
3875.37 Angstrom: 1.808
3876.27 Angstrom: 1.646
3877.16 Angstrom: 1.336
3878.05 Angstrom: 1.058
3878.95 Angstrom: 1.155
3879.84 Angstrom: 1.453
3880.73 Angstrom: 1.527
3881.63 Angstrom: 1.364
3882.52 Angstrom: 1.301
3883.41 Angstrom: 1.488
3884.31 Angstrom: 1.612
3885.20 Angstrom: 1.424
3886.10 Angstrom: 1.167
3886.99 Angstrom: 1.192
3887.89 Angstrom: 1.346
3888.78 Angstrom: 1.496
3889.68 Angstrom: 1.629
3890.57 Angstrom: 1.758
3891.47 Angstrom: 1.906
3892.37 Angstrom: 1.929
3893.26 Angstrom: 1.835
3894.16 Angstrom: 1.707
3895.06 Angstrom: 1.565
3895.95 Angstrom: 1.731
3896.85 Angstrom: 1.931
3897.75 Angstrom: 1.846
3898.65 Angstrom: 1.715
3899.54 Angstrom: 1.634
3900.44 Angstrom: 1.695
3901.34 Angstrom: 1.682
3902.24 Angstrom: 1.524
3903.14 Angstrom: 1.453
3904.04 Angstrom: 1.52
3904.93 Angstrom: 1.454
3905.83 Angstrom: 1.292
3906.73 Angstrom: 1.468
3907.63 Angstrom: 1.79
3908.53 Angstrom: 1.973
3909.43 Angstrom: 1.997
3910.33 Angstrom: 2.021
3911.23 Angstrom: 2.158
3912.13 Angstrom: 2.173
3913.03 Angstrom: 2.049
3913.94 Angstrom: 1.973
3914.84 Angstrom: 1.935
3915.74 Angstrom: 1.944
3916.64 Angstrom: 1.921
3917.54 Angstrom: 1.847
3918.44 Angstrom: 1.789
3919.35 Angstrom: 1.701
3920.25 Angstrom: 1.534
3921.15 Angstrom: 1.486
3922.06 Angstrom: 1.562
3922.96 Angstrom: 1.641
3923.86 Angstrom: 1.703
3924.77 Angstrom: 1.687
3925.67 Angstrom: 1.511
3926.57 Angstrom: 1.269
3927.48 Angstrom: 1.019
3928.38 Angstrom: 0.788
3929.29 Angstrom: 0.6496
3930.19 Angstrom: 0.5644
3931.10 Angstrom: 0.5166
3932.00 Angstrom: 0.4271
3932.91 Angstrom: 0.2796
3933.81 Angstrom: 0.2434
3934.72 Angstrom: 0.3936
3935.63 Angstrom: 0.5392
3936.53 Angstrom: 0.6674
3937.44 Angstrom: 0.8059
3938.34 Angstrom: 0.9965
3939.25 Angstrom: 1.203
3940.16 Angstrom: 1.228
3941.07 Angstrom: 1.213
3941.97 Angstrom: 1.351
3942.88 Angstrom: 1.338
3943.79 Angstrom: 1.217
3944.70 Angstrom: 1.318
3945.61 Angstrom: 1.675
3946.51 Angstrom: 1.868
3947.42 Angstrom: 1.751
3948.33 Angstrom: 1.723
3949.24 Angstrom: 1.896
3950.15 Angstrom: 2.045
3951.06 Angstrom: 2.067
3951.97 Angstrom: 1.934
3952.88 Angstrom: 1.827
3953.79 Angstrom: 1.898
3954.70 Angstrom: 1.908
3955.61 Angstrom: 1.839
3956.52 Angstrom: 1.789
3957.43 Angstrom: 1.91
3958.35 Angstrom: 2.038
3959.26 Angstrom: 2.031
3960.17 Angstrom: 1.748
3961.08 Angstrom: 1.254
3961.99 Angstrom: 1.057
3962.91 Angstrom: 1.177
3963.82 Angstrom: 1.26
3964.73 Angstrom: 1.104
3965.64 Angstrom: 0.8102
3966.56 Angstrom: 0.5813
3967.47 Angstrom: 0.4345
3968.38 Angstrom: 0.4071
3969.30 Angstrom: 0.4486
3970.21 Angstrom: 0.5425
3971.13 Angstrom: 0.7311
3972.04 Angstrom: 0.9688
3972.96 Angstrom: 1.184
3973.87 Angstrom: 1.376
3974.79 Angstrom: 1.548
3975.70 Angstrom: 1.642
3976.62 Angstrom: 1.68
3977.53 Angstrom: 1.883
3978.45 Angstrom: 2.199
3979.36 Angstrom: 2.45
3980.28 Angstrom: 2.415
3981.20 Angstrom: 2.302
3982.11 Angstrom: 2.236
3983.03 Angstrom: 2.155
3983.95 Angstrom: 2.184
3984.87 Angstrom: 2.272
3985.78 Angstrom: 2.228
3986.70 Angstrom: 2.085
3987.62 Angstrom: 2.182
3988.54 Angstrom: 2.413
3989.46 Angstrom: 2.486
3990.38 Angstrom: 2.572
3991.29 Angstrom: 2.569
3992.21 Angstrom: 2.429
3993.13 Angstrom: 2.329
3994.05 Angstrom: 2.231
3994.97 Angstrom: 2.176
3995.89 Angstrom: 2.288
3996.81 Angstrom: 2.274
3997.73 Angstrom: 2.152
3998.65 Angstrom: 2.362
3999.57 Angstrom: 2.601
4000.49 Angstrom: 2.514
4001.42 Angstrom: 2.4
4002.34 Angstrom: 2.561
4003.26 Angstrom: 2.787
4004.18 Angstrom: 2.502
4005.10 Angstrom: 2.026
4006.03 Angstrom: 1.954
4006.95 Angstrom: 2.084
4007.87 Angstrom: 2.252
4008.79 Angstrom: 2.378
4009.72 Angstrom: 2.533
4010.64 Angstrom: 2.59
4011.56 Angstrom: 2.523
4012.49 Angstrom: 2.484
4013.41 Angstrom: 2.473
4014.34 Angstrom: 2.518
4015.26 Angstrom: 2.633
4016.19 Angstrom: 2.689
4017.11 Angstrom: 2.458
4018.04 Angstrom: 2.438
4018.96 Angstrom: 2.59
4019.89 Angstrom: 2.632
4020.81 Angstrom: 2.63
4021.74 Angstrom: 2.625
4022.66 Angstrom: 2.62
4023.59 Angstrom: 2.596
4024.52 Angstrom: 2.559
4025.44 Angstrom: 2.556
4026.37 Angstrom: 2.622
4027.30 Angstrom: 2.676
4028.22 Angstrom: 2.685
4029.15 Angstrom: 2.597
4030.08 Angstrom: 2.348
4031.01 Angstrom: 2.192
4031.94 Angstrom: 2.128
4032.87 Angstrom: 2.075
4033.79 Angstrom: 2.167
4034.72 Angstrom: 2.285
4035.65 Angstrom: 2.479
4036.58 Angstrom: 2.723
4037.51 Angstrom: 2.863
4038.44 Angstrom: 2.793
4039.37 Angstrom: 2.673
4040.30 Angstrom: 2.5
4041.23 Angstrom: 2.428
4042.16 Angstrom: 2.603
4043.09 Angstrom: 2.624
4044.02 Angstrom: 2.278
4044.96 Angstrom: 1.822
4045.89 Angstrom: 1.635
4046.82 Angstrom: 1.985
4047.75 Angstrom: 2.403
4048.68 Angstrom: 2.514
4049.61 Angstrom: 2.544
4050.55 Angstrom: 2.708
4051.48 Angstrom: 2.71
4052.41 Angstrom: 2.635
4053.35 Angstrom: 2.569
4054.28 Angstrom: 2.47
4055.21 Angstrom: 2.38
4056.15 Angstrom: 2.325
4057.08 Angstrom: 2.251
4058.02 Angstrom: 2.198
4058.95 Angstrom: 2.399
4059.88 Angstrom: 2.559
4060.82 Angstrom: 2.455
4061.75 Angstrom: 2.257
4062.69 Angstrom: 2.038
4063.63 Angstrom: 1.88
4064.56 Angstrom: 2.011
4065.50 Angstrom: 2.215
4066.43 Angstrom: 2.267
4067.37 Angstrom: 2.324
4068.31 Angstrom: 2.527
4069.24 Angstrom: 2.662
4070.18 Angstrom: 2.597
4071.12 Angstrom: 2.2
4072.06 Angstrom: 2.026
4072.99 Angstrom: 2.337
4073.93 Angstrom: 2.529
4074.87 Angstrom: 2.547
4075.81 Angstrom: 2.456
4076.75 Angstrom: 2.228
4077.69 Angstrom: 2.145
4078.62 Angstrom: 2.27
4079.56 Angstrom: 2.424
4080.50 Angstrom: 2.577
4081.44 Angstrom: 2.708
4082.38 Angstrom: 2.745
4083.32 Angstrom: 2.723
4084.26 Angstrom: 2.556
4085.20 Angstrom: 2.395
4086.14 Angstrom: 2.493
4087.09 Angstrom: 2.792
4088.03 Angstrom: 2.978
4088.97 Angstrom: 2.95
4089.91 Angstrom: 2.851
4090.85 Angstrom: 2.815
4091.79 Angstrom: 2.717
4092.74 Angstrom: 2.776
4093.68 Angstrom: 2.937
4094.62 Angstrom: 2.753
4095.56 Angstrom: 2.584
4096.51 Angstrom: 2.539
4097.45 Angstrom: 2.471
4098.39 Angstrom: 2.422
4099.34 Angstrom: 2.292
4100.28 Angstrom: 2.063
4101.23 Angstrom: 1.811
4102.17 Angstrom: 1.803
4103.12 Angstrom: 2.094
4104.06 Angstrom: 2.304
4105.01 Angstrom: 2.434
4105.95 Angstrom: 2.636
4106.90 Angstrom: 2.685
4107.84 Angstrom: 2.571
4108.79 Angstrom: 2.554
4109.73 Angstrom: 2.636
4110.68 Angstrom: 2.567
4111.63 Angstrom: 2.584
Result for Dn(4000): 1.86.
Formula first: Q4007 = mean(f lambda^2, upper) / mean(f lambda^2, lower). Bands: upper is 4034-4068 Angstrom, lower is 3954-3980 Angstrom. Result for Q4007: 1.8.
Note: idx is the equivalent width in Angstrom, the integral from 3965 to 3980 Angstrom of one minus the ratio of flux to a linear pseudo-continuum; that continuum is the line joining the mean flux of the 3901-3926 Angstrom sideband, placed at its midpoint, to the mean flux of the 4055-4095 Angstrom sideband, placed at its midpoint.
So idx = 6.13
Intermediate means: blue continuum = 1.74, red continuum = 2.47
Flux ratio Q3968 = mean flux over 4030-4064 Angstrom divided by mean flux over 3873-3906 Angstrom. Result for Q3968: 1.53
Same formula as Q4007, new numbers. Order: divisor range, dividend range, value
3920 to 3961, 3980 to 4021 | 1.81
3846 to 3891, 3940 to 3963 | 1.25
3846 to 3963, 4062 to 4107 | 1.82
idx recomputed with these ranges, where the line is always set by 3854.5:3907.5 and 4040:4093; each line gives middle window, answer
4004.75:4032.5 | -3.6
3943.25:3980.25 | 7.6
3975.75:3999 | -2.7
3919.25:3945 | 10.0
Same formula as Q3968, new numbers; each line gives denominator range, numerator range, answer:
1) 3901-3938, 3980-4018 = 1.71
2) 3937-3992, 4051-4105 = 1.50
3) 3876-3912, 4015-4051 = 1.54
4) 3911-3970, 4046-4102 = 1.80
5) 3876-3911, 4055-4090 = 1.53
